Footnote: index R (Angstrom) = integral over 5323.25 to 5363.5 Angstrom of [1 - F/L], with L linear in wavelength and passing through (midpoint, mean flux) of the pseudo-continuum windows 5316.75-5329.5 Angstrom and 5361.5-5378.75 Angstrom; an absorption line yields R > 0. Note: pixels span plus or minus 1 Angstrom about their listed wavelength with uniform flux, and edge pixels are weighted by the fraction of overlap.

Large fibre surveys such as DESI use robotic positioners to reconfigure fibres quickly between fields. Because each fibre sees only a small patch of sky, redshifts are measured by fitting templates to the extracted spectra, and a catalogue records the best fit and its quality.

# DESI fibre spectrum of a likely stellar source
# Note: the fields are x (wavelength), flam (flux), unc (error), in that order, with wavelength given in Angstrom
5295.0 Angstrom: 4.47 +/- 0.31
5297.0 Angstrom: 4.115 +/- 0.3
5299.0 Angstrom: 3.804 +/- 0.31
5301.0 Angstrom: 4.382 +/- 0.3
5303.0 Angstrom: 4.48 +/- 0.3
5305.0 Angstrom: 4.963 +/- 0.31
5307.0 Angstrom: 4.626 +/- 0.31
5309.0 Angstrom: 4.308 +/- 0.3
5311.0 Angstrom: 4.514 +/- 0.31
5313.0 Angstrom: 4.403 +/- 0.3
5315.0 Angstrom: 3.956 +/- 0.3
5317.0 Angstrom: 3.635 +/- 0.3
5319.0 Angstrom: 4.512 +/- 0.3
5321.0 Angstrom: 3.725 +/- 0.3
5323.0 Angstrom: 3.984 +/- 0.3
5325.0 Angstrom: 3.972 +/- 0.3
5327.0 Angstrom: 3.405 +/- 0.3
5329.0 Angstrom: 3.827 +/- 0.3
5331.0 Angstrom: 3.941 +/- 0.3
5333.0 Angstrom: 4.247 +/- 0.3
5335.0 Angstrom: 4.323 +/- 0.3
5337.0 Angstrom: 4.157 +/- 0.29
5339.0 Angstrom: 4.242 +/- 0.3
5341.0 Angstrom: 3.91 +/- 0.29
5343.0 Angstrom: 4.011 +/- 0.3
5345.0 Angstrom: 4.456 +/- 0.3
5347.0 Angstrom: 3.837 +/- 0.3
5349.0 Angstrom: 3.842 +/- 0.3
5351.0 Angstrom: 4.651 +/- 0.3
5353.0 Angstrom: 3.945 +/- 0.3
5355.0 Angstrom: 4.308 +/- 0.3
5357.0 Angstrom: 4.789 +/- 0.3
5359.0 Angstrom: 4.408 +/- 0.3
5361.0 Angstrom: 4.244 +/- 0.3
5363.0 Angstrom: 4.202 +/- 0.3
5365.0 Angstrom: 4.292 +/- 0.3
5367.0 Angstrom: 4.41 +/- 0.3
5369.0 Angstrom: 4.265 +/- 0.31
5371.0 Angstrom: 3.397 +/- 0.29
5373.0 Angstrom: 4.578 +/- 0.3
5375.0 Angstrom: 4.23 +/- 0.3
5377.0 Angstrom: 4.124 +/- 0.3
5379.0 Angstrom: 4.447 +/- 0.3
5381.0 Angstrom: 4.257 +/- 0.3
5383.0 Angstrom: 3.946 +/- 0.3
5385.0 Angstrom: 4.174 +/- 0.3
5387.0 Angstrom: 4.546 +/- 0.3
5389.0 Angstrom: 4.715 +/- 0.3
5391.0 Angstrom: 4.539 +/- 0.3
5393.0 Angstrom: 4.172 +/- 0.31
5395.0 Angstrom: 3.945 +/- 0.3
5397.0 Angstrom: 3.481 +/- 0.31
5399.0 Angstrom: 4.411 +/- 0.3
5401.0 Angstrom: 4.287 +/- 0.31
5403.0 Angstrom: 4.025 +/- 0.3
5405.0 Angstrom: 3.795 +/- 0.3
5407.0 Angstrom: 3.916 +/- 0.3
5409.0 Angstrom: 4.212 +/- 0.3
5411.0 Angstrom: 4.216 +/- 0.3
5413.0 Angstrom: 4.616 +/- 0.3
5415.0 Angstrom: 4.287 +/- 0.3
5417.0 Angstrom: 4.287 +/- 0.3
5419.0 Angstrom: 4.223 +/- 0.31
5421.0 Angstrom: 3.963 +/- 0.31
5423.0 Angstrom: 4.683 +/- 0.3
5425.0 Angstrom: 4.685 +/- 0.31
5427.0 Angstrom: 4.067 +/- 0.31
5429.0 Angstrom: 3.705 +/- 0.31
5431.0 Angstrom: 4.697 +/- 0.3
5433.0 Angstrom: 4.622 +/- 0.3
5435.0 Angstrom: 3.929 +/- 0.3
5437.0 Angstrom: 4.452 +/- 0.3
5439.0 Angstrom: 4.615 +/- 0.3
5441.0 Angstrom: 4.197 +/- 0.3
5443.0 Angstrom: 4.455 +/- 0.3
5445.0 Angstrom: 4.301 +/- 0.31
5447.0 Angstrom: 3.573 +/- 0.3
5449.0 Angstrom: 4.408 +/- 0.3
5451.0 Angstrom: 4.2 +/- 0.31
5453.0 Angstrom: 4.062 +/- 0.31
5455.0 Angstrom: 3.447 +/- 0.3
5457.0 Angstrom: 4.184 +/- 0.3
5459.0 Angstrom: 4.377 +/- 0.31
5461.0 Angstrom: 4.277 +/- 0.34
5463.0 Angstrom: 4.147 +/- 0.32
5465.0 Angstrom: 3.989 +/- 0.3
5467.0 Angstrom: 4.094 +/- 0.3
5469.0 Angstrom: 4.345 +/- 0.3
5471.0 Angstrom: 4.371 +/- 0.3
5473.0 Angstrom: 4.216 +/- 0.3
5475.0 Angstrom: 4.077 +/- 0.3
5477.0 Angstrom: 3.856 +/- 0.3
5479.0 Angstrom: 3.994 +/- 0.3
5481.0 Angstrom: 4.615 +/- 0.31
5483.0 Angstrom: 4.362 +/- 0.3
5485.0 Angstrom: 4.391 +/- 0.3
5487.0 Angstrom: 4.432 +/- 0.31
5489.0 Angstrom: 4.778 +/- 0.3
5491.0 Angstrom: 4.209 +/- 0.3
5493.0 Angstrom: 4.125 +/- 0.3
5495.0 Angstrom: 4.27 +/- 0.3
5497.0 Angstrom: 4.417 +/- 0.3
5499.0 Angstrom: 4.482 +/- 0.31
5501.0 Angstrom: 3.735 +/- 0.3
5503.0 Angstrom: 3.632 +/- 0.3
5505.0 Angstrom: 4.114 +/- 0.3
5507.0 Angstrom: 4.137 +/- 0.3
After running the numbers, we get -1.12 Angstrom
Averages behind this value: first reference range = 3.88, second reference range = 4.2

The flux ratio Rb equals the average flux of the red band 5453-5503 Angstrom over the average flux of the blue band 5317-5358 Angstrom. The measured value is 1.03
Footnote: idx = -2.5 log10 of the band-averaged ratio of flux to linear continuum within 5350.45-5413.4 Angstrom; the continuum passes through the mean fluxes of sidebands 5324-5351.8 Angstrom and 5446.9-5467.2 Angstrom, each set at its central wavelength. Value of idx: -0.042 mag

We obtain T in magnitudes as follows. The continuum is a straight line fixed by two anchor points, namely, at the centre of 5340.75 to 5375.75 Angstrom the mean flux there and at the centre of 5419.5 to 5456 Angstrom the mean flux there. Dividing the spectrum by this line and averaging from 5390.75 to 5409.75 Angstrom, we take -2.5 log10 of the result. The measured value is 0.04 mag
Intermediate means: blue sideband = 4.22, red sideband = 4.23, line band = 4.06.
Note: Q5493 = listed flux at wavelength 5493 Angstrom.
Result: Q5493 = 4.125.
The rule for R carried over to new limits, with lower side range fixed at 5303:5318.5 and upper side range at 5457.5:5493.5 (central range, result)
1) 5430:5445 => -0.47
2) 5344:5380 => 0.68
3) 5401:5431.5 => 0.53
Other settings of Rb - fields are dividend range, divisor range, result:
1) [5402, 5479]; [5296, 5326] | 0.99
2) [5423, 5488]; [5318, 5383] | 1.02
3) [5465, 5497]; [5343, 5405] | 1.01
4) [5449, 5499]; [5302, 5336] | 1.01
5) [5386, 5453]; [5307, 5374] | 1.02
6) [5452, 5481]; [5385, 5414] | 0.98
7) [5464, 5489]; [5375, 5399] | 1.01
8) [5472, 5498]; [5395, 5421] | 1.04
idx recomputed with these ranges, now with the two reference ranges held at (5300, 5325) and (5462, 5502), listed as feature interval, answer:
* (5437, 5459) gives 0.02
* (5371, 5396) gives 0.00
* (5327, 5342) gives 0.06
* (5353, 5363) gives -0.02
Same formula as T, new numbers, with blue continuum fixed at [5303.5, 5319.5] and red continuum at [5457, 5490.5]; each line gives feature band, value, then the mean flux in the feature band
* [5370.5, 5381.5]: 0.031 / 4.2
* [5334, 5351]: 0.055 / 4.13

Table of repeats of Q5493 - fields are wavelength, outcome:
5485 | 4.391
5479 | 3.994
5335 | 4.323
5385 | 4.174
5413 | 4.616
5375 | 4.23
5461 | 4.277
